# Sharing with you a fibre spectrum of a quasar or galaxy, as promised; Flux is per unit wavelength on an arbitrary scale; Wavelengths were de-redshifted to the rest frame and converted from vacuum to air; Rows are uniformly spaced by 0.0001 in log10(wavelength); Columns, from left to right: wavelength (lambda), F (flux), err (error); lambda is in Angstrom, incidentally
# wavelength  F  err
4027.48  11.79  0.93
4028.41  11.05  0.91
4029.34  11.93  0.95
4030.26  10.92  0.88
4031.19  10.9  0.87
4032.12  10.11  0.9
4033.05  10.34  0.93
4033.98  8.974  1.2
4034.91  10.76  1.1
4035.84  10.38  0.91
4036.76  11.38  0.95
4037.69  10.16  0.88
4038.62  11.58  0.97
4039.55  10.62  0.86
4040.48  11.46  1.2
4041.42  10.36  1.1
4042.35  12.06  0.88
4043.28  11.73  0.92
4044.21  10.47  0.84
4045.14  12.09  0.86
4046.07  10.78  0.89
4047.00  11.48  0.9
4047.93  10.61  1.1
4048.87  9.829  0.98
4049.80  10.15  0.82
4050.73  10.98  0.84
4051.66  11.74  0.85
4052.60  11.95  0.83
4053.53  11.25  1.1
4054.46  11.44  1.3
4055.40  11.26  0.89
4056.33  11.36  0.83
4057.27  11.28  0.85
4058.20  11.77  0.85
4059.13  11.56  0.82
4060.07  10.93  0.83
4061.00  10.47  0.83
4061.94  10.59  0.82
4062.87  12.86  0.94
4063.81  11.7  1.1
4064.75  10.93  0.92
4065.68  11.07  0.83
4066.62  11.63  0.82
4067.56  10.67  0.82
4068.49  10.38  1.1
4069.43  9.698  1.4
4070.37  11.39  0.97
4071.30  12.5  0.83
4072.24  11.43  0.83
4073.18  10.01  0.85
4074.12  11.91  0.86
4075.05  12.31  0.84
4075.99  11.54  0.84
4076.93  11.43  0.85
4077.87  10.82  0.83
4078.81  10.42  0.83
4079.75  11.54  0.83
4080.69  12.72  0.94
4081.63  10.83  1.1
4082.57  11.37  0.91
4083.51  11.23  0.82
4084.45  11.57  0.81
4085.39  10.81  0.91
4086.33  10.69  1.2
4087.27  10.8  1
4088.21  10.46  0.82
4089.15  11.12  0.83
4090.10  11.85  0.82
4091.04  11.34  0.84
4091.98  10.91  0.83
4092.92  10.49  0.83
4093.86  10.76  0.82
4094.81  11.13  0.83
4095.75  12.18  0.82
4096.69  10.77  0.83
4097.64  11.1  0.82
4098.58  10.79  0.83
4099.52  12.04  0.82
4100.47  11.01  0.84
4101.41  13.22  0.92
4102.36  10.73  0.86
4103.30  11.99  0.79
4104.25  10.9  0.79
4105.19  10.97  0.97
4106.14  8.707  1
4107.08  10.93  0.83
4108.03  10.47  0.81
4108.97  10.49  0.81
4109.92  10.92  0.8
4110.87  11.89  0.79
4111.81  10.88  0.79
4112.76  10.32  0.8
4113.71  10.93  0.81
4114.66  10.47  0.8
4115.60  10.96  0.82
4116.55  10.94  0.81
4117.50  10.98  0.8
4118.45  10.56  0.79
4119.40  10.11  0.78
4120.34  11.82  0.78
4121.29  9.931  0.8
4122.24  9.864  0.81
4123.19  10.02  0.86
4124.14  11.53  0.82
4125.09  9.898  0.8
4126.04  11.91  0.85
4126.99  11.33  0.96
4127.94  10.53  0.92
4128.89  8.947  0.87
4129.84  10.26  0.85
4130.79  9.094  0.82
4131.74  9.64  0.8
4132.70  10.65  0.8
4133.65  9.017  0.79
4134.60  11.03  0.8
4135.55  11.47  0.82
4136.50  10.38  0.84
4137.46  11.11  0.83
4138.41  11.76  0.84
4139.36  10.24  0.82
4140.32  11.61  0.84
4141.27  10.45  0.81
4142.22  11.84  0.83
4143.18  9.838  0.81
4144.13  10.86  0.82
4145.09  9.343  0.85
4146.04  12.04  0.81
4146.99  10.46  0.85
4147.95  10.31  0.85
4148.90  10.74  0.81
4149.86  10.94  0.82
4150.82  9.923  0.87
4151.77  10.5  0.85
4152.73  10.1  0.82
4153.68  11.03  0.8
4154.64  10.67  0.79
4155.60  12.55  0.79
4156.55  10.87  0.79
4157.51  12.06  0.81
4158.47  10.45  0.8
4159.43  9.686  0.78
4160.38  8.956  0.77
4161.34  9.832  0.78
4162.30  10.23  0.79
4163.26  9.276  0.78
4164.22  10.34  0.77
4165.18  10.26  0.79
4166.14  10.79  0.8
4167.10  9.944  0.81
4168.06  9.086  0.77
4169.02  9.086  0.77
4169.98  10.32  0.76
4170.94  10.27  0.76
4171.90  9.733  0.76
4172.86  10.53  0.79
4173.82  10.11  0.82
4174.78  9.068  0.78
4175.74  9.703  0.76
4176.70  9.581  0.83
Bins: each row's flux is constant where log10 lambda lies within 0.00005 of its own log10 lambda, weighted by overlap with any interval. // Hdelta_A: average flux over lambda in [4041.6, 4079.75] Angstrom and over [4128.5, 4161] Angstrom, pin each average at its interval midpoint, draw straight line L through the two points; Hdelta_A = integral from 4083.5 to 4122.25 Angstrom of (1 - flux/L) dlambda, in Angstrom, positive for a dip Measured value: -0.3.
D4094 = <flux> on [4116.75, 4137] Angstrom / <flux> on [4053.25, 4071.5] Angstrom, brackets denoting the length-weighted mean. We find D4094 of 0.9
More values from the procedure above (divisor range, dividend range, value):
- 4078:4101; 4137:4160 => 0.97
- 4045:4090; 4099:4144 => 0.96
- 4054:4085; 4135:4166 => 0.94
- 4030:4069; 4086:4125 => 0.99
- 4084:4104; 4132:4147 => 0.96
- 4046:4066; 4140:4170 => 0.93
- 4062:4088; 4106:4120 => 0.95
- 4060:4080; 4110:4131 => 0.95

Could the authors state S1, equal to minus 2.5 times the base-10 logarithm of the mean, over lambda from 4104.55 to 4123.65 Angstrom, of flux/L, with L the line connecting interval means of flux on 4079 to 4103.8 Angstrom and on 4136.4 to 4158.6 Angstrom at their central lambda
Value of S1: 0.05 mag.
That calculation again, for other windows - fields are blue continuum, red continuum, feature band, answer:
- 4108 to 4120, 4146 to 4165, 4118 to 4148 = 0.01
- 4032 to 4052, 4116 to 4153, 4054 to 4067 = -0.06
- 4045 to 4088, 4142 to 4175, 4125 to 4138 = 0.02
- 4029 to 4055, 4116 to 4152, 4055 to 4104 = -0.05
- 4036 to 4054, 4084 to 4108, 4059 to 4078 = -0.01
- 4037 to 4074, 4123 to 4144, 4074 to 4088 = -0.03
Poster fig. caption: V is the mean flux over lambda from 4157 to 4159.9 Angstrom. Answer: 10.7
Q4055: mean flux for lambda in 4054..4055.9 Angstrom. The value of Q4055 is 11.3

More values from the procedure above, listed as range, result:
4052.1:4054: 11.6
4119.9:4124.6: 10.6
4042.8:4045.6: 11.4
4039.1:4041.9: 10.8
